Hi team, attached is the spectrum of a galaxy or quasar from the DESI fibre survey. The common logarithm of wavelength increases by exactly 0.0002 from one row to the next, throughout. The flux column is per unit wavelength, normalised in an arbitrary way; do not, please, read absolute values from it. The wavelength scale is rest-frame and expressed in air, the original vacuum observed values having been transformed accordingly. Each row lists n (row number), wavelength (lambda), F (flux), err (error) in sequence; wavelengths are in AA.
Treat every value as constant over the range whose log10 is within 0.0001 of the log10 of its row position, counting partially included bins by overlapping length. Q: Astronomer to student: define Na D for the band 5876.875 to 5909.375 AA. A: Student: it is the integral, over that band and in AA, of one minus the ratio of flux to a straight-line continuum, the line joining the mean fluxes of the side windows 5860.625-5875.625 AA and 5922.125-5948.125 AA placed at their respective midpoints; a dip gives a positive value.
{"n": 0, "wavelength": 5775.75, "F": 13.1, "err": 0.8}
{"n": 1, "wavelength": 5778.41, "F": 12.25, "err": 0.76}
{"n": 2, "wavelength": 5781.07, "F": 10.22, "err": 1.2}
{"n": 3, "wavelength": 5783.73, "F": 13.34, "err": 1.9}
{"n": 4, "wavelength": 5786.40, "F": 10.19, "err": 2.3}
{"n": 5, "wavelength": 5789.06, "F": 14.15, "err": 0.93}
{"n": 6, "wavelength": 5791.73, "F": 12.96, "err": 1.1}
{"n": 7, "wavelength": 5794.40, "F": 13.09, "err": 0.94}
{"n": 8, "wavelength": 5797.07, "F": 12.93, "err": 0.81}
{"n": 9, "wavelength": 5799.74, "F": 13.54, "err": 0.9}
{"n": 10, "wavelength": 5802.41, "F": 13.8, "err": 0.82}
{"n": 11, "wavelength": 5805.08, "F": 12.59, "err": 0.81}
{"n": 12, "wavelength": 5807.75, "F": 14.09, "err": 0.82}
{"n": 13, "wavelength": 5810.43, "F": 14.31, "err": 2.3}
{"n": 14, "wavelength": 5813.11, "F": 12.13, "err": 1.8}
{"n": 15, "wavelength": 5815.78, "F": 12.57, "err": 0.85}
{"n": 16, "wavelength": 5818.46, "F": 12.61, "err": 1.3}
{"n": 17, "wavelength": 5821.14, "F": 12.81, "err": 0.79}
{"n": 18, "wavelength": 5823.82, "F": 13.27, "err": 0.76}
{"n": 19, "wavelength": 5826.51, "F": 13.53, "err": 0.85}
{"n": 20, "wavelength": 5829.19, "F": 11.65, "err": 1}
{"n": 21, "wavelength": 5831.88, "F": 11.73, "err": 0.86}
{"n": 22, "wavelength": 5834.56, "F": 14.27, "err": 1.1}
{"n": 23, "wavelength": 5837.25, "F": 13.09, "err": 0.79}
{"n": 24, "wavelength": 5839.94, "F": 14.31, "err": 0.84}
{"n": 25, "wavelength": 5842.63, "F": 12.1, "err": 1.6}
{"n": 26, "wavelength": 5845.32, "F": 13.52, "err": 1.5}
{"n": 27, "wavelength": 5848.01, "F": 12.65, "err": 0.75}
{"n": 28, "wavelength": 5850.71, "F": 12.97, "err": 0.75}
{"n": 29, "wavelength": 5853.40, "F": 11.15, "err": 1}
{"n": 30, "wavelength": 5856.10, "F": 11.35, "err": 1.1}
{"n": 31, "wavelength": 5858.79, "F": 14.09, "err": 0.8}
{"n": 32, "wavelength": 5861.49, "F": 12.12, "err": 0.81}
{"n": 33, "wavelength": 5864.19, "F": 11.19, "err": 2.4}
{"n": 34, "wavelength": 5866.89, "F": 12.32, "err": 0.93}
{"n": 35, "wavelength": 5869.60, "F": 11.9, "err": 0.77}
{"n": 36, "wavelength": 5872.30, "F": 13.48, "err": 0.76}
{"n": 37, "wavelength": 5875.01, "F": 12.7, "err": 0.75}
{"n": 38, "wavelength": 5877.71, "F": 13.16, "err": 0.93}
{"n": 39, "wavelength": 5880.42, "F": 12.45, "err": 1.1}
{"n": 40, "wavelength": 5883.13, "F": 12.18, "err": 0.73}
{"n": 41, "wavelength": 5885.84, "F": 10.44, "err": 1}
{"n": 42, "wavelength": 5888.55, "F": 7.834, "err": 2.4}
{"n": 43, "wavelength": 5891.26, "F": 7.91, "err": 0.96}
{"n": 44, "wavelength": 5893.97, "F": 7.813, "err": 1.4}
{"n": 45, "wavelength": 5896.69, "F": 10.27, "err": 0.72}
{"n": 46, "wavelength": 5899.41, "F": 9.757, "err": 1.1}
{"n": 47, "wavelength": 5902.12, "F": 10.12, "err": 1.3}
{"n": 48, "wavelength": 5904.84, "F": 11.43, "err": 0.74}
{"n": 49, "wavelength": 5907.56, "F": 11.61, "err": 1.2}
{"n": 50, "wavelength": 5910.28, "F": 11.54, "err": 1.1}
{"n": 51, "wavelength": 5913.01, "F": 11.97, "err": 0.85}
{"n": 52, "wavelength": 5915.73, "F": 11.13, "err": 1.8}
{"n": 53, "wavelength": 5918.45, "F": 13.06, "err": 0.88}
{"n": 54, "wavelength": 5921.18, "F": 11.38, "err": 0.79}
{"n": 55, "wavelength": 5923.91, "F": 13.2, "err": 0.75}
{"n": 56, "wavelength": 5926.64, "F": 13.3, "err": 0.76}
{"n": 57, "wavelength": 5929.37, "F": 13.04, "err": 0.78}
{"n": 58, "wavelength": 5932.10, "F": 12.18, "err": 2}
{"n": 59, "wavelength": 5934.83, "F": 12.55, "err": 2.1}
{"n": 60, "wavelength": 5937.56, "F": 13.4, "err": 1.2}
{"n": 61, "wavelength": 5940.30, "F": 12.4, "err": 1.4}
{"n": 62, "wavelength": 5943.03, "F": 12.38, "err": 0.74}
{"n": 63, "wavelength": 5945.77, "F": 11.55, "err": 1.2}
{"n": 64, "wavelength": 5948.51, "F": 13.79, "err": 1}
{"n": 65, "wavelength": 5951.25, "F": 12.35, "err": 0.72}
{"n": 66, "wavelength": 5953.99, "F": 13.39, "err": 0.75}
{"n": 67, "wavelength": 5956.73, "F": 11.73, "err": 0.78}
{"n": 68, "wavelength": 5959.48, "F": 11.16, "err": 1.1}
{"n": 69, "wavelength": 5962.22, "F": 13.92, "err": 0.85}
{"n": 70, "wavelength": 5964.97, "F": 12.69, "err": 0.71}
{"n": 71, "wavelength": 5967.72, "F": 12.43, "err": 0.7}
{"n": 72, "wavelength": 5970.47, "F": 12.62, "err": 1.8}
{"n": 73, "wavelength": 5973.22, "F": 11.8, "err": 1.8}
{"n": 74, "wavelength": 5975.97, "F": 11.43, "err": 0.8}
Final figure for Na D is 5.3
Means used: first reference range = 12.3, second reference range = 12.7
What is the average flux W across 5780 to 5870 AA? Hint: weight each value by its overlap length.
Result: 12.7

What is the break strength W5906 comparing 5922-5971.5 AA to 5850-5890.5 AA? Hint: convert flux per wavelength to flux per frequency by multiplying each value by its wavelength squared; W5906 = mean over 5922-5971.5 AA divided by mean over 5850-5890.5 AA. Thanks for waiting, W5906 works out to 1.09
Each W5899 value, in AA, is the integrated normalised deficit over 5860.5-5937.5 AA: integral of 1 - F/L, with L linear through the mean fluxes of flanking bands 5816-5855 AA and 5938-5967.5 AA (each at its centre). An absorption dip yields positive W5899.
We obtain 6.94 AA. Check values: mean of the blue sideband 12.8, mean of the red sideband 12.6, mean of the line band 11.5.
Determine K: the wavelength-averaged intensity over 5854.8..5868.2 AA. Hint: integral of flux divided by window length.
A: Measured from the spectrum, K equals 12.2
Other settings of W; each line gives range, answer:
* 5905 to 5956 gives 12.4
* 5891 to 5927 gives 11.1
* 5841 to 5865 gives 12.4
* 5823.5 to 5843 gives 13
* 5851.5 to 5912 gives 11.2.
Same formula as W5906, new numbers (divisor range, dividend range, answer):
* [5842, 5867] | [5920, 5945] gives 1.05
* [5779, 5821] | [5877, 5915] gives 0.85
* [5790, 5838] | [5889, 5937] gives 0.89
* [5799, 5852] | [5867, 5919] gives 0.87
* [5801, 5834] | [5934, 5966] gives 1.02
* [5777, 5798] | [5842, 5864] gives 1.03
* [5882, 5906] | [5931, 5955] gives 1.33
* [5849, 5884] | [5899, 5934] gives 0.98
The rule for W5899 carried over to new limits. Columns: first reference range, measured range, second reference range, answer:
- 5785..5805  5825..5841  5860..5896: -1.26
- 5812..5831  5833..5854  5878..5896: -2.34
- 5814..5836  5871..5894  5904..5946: 2.68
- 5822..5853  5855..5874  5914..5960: 0.67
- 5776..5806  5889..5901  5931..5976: 3.51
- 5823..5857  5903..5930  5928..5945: 1.16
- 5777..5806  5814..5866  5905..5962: -0.51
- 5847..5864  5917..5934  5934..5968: -0.22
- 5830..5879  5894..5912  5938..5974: 2.85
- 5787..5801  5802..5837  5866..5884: -0.04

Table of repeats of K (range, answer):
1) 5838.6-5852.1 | 13.1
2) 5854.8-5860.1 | 12.7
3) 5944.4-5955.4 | 12.8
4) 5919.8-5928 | 12.6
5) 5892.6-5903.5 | 9.49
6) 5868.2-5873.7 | 12.7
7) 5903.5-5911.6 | 11.5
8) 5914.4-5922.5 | 11.9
